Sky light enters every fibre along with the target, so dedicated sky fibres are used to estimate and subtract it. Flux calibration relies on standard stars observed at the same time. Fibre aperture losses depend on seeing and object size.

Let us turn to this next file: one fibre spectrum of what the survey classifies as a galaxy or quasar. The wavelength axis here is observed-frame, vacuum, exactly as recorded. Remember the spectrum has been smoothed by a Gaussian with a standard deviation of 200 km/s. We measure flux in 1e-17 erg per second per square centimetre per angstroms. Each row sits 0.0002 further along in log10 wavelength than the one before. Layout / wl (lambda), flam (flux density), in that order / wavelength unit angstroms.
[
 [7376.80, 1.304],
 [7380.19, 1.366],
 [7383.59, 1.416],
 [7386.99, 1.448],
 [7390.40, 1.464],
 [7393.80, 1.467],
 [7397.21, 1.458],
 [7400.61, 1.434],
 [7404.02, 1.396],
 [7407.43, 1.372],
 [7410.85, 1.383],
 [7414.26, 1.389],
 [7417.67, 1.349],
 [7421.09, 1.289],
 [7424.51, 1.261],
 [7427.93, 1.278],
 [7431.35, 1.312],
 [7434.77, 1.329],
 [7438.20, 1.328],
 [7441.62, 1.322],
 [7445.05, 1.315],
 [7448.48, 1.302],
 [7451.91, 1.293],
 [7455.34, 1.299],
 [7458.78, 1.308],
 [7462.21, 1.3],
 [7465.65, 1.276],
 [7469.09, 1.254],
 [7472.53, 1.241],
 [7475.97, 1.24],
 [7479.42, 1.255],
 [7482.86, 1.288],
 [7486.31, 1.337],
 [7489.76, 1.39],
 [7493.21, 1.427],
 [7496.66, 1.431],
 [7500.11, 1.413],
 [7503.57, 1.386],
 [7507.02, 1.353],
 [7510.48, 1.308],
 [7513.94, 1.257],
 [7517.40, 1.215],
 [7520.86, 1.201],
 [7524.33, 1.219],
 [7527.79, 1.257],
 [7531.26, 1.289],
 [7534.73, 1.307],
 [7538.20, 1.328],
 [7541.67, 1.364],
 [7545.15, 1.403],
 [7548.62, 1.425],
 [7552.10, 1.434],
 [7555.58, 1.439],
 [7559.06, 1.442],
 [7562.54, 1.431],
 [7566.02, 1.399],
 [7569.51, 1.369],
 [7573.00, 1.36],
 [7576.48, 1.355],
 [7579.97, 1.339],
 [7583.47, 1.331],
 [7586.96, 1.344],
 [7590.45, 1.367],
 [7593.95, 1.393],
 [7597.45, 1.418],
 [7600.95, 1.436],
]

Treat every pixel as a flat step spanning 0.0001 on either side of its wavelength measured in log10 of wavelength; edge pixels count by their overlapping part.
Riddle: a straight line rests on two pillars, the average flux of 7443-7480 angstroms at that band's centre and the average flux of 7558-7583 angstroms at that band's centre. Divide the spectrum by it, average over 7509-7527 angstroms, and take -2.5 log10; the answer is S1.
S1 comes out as 0.08 mag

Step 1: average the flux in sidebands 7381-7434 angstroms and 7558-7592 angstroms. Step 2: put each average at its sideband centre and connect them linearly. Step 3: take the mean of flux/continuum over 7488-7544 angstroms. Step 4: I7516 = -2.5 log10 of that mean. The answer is 0.04 mag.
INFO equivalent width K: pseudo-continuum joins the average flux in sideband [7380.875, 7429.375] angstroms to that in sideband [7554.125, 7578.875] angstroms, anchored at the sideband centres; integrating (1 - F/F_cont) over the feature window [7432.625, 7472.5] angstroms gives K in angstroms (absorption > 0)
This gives 2.6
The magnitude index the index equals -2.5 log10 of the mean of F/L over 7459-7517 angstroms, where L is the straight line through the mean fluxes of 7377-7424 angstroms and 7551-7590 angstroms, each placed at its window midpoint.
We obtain 0.06 mag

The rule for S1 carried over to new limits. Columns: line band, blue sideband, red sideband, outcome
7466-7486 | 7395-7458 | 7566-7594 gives 0.069 mag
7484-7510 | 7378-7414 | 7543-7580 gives 0.018 mag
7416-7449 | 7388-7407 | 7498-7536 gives 0.070 mag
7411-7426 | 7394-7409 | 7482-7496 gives 0.065 mag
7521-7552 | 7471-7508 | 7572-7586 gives 0.017 mag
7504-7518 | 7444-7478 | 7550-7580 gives 0.033 mag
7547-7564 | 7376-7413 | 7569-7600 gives -0.048 mag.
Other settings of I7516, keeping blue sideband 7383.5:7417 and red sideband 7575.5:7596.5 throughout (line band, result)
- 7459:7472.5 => 0.099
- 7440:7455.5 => 0.078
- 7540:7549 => -0.017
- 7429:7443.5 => 0.070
